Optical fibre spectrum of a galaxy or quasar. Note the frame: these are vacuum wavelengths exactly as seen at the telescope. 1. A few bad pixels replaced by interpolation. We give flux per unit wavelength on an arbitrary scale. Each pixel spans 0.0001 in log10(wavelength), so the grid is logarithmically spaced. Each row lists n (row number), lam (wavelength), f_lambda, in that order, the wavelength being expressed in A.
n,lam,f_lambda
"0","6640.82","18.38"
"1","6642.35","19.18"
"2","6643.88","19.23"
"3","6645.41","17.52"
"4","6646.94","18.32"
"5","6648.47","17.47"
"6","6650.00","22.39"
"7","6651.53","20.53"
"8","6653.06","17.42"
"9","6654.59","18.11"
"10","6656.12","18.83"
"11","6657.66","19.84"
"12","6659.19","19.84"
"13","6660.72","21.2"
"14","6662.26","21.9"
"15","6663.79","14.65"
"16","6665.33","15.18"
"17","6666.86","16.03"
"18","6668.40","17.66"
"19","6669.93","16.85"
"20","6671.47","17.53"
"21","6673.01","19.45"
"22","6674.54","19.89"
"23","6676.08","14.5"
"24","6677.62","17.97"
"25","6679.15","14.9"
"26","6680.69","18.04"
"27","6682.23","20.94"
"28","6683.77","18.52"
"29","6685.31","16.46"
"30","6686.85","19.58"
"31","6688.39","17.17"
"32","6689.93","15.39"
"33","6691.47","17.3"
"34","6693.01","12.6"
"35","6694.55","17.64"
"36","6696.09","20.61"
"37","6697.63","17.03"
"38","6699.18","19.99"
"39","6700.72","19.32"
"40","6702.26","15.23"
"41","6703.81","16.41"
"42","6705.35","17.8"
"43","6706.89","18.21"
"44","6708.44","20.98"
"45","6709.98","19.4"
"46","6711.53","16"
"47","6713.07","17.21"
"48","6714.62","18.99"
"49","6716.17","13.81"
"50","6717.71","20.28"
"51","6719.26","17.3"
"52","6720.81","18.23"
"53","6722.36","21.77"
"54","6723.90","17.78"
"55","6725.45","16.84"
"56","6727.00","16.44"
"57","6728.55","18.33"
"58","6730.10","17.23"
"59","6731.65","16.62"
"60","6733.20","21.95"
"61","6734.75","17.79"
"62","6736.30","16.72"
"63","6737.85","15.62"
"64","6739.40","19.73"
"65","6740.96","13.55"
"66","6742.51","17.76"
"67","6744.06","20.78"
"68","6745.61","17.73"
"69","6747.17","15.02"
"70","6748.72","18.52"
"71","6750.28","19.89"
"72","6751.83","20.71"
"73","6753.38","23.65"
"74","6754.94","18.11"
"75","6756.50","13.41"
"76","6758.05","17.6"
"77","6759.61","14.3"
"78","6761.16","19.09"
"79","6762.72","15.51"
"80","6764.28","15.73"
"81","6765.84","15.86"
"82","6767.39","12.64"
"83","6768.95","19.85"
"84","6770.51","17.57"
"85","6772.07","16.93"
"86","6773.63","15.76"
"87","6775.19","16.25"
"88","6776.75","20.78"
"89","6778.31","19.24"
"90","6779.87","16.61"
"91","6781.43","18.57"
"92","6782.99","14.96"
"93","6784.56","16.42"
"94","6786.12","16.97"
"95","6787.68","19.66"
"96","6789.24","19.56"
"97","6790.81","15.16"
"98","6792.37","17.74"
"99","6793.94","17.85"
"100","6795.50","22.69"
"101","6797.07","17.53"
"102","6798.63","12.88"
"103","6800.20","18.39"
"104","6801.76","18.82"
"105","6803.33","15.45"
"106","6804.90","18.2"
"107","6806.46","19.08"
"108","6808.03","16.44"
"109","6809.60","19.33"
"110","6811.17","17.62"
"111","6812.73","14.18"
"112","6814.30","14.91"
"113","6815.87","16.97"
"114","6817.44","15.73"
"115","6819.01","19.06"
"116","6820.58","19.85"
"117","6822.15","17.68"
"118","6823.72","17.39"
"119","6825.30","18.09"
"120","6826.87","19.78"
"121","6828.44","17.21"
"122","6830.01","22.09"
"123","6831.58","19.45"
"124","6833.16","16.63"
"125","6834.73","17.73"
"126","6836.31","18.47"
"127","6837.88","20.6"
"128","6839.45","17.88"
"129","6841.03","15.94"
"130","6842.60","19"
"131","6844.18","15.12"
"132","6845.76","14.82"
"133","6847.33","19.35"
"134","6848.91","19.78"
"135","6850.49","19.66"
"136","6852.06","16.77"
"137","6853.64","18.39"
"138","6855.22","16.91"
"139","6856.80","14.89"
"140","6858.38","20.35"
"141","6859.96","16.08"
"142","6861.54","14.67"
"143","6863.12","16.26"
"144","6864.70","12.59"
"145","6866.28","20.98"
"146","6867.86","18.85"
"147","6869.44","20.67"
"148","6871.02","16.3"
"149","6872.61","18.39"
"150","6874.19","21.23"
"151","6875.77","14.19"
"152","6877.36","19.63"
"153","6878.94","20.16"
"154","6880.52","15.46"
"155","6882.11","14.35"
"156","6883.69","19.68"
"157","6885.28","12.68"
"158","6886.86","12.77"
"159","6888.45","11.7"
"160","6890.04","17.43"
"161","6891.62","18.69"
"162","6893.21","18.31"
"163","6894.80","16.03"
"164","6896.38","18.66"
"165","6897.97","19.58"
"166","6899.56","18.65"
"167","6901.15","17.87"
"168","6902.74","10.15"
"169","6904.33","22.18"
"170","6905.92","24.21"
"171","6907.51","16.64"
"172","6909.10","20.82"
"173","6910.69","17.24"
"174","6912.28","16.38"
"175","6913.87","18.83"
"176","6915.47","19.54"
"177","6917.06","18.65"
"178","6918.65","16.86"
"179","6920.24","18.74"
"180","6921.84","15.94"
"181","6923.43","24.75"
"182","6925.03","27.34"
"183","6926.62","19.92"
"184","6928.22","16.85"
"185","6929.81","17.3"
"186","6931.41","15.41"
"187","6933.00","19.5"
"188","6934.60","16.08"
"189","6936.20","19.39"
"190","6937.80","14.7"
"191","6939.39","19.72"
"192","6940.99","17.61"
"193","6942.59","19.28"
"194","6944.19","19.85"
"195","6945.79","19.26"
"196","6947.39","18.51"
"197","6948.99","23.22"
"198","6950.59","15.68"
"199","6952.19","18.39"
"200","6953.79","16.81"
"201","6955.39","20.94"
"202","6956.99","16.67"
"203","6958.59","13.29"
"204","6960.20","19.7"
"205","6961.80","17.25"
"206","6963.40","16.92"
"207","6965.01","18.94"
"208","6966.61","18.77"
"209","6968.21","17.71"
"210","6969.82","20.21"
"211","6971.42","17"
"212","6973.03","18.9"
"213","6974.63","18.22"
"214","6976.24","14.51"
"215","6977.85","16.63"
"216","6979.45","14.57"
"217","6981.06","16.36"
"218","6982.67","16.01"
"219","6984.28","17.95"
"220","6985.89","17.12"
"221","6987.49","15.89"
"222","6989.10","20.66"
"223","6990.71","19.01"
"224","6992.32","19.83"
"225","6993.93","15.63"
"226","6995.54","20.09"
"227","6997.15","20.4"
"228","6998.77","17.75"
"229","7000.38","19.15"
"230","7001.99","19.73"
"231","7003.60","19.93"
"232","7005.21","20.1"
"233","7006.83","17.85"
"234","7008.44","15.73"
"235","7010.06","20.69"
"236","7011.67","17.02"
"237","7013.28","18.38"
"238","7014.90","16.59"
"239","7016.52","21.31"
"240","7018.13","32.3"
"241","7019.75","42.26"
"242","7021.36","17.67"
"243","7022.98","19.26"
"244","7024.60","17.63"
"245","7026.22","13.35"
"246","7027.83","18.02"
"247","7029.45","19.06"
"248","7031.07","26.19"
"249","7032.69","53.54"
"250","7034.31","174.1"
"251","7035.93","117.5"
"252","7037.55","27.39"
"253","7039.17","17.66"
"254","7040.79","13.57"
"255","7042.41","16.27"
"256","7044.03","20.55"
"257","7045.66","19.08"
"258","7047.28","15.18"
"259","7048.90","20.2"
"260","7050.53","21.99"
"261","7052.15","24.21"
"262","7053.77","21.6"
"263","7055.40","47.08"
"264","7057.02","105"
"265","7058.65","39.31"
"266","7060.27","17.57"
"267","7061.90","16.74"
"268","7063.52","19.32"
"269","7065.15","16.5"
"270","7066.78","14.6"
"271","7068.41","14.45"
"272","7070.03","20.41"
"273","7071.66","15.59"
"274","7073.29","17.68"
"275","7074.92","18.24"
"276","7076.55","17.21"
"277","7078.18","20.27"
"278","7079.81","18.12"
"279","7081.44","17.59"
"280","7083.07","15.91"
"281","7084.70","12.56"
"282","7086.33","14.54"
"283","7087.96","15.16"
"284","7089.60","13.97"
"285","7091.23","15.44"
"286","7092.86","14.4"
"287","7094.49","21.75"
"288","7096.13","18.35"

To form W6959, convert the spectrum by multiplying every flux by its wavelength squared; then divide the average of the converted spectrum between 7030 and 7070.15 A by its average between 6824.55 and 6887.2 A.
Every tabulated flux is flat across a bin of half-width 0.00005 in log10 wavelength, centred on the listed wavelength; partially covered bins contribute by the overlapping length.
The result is 2.17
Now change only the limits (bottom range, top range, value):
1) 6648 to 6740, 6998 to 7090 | 1.62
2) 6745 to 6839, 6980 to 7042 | 1.64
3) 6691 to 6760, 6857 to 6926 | 1.05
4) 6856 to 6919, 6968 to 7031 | 1.13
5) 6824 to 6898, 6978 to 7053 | 1.54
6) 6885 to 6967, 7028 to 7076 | 1.89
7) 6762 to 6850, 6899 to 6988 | 1.07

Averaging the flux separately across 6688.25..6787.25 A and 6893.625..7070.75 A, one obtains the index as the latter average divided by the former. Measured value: 1.29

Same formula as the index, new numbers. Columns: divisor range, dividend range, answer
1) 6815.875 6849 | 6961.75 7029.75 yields 1.04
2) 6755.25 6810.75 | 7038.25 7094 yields 1.24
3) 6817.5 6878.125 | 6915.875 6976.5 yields 1.03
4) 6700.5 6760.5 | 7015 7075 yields 1.74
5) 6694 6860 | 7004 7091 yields 1.51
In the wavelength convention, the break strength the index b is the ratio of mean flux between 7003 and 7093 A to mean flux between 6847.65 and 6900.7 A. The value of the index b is 1.53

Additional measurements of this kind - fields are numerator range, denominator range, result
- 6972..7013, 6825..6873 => 1.01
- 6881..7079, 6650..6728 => 1.23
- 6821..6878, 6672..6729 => 1.01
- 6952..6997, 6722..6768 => 1.01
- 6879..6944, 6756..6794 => 1.06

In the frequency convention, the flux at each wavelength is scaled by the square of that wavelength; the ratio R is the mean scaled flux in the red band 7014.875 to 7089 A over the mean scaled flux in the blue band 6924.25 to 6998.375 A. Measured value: 1.60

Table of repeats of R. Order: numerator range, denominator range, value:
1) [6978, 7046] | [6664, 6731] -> 1.64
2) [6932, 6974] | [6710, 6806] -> 1.10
